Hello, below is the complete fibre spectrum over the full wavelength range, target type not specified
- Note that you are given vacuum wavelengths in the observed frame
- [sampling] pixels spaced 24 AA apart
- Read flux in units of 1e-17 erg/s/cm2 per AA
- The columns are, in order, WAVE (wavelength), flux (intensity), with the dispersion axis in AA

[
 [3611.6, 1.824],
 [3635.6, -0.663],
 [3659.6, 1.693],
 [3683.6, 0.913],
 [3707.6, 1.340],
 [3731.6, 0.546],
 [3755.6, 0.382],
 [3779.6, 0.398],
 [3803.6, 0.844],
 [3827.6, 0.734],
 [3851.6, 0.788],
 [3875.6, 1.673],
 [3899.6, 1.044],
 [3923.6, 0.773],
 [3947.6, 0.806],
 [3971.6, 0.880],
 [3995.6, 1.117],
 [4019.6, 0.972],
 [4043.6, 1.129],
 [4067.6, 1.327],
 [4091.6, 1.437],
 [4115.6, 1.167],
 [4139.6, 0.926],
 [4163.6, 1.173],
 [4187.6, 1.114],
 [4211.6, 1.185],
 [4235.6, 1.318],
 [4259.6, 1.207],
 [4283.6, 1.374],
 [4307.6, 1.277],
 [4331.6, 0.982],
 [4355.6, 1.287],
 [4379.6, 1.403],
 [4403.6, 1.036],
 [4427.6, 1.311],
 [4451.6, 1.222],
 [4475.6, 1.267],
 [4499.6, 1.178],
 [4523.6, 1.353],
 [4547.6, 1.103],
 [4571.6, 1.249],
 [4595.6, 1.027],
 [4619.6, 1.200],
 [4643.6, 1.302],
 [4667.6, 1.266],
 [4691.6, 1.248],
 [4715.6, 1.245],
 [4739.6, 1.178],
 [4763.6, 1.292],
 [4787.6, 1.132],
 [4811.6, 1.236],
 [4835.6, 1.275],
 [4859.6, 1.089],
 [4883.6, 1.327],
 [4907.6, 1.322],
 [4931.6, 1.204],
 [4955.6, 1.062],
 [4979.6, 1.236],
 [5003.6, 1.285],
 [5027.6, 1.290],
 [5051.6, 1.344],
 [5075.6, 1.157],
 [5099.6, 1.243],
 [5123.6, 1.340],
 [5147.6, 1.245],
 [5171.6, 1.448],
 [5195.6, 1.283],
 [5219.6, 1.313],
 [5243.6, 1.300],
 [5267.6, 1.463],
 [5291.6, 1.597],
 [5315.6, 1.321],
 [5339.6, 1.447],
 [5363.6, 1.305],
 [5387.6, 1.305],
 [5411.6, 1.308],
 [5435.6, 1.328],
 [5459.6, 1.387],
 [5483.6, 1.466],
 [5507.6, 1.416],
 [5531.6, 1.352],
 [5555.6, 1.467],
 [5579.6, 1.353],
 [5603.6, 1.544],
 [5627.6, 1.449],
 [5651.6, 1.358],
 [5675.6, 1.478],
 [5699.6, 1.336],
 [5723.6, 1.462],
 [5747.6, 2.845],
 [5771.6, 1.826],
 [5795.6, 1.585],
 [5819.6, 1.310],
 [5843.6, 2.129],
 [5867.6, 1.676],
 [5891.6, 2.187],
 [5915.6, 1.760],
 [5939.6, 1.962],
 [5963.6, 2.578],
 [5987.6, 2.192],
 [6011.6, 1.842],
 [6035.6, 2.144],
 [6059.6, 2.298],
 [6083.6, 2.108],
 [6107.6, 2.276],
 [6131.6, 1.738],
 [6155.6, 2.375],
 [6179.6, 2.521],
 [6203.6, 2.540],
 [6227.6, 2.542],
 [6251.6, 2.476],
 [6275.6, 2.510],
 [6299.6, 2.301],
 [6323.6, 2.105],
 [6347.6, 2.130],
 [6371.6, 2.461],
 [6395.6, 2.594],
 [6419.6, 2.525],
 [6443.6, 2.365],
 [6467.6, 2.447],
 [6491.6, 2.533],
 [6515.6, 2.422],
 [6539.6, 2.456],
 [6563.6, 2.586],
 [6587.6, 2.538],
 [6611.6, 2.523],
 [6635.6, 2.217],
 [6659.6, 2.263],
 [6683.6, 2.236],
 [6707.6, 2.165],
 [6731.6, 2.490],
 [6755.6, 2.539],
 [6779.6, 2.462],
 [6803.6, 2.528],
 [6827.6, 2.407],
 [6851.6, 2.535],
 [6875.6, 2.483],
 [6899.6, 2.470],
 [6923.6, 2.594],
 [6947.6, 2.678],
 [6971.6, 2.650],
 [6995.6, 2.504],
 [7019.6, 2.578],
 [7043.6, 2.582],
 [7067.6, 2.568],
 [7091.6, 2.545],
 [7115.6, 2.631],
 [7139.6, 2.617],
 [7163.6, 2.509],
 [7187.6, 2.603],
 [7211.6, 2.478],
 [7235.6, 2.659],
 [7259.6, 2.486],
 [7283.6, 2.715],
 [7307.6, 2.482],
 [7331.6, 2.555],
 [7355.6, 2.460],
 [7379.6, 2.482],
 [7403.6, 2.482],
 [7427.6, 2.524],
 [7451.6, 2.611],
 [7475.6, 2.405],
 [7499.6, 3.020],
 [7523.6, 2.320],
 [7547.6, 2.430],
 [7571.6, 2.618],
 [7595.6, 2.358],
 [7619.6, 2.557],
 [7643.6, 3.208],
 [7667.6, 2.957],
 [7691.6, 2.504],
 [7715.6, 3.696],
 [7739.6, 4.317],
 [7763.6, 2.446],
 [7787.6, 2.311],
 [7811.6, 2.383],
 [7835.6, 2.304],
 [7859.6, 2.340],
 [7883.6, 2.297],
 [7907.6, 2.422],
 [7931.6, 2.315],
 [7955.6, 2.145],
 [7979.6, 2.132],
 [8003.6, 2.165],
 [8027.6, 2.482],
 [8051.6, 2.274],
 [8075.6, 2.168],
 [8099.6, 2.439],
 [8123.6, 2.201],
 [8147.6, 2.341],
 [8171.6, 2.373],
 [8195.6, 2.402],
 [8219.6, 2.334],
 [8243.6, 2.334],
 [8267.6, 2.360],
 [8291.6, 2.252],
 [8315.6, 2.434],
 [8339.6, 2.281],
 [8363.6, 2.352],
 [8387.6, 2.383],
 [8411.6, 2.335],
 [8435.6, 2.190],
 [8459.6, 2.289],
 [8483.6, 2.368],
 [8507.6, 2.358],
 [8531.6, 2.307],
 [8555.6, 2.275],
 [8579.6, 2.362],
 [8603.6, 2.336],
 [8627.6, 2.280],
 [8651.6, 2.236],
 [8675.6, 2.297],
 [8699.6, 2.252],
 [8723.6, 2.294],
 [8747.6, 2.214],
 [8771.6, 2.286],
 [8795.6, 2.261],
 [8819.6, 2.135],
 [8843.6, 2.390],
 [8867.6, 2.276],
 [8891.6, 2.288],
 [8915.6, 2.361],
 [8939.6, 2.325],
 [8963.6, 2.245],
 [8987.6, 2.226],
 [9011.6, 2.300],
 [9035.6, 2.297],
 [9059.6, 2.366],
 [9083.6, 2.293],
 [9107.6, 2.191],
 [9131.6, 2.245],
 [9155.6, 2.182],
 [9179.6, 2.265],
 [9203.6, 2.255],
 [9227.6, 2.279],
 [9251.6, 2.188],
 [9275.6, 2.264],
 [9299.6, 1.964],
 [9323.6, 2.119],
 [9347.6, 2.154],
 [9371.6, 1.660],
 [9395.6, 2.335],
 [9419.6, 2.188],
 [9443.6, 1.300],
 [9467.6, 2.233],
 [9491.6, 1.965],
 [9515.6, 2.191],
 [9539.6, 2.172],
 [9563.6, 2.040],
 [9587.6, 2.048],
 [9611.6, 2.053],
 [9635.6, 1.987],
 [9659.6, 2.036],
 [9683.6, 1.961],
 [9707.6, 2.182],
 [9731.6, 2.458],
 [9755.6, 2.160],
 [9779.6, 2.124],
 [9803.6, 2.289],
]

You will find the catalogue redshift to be 0.54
